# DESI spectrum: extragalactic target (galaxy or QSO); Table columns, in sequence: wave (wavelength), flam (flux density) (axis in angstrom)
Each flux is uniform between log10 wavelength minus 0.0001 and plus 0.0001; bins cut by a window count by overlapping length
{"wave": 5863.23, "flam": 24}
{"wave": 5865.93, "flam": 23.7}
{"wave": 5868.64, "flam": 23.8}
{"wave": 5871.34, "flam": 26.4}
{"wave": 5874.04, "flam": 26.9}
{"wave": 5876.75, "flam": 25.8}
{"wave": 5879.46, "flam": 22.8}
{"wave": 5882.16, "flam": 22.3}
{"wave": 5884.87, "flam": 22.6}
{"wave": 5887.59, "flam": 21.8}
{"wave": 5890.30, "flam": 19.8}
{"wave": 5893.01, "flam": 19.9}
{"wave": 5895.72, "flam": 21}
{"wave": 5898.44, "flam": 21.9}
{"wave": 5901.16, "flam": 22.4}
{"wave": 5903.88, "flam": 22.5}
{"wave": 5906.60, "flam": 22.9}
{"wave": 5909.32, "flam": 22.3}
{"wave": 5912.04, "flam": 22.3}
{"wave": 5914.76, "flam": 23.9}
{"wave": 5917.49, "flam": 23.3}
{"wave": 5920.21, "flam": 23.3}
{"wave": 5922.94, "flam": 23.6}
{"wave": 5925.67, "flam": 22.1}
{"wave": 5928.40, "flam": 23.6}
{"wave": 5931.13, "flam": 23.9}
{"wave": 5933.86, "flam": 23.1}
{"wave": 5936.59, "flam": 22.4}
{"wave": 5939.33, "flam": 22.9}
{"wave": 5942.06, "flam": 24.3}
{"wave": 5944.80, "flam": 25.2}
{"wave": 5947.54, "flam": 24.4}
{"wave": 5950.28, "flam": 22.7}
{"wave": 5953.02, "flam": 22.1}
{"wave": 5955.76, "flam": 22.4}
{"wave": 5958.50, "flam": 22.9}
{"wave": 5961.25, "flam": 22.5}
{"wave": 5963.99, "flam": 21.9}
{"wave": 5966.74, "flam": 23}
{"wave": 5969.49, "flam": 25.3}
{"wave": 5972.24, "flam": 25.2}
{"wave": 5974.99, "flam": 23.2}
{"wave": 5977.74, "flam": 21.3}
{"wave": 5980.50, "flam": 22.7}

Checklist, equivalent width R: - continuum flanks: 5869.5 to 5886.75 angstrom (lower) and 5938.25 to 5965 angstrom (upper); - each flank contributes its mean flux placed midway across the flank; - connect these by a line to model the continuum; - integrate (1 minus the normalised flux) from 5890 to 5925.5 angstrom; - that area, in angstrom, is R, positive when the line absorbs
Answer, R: 2.3 angstrom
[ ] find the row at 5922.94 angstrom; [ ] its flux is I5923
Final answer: 23.6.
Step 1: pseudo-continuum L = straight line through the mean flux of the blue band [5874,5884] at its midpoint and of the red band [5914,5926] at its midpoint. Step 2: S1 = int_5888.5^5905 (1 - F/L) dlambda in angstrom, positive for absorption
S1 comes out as 1.7 angstrom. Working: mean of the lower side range 24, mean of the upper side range 23.3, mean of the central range 21.2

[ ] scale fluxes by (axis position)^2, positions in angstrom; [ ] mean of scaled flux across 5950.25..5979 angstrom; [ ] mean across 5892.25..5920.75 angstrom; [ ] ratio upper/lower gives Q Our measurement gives 1.0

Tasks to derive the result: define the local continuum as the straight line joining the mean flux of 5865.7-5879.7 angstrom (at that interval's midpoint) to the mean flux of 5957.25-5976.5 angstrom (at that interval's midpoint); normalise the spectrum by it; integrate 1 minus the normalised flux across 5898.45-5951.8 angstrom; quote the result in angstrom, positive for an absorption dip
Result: 2.2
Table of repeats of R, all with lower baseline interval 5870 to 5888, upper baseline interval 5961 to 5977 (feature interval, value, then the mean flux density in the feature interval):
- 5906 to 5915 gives 0.5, 22.7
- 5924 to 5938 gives 0.5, 23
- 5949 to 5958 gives 0.4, 22.5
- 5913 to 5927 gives 0.4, 23.2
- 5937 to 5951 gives -0.1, 23.8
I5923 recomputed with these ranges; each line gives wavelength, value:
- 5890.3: 19.8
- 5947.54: 24.4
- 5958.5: 22.9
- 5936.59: 22.4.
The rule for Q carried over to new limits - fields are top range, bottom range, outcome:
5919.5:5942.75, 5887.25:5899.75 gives 1.13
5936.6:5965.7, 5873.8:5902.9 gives 1.06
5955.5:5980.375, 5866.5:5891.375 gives 1.01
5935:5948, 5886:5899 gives 1.16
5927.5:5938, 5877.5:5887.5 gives 1.04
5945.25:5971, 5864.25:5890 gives 1.00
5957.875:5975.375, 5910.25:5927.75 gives 1.03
